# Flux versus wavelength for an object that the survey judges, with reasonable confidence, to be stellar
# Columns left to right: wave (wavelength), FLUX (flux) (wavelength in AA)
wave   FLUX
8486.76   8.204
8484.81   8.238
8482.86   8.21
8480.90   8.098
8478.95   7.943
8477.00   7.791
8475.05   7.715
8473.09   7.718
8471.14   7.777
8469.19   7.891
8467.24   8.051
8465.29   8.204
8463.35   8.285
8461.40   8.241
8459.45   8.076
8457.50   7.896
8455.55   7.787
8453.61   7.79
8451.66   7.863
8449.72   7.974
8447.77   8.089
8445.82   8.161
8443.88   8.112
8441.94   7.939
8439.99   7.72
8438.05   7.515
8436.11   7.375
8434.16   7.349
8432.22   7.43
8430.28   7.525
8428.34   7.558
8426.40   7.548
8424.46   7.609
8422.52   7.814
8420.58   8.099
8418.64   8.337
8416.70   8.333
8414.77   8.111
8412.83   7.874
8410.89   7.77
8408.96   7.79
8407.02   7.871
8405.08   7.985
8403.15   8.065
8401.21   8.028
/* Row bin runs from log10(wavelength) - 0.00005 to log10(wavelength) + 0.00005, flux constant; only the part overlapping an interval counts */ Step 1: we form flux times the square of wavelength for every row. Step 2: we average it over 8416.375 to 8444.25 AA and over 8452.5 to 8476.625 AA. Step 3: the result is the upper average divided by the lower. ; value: 1.04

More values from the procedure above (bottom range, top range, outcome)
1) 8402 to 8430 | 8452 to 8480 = 1.02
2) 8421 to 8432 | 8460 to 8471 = 1.07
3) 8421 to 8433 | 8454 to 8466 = 1.07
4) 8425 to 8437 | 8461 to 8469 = 1.10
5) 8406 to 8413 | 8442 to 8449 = 1.04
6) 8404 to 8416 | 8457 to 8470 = 1.04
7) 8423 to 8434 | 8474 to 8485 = 1.07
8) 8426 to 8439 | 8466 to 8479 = 1.06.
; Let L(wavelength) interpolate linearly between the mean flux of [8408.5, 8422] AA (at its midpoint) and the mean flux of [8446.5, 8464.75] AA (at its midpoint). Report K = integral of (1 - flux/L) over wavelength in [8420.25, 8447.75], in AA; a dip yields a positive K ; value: 1.1 AA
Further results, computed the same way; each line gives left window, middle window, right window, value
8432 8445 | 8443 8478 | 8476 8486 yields -0.46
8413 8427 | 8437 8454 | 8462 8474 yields 0.18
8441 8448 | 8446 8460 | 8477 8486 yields 0.26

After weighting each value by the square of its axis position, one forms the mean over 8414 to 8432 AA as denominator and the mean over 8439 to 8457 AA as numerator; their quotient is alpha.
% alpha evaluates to 1.02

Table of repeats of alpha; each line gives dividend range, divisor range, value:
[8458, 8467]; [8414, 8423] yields 1.01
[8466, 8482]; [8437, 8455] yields 1.00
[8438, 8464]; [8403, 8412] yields 1.02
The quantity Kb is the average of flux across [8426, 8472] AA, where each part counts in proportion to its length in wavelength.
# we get 7.84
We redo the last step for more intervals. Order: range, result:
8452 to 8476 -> 7.95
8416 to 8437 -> 7.72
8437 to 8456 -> 7.9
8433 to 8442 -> 7.53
